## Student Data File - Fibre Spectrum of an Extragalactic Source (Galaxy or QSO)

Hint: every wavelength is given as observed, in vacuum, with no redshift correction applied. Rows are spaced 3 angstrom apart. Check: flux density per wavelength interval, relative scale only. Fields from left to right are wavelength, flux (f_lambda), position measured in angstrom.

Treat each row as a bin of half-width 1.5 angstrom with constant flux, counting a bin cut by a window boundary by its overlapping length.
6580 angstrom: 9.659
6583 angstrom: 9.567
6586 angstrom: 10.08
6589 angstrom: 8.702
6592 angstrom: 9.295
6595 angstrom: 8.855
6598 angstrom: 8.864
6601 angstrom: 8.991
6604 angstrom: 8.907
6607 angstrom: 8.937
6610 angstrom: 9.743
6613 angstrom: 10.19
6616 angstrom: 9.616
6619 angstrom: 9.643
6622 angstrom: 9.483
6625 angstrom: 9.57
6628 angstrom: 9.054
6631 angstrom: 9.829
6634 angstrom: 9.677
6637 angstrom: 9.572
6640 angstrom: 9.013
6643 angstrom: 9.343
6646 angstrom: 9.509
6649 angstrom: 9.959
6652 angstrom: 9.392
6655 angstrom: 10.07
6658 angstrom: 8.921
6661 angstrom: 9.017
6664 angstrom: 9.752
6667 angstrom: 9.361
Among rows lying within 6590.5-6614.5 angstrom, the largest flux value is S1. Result 10.19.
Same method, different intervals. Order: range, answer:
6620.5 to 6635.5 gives 9.829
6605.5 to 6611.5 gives 9.743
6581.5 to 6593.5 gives 10.08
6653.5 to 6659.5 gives 10.07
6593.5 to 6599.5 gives 8.864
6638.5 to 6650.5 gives 9.959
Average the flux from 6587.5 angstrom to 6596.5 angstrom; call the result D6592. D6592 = 8.95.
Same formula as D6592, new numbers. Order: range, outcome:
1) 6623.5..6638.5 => 9.54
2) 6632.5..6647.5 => 9.42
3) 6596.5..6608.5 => 8.92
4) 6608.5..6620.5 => 9.8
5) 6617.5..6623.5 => 9.56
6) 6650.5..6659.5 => 9.46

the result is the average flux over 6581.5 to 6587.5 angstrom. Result 9.82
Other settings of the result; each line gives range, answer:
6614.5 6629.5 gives 9.47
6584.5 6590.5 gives 9.39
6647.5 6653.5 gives 9.68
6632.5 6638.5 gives 9.62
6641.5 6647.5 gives 9.43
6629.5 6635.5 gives 9.75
